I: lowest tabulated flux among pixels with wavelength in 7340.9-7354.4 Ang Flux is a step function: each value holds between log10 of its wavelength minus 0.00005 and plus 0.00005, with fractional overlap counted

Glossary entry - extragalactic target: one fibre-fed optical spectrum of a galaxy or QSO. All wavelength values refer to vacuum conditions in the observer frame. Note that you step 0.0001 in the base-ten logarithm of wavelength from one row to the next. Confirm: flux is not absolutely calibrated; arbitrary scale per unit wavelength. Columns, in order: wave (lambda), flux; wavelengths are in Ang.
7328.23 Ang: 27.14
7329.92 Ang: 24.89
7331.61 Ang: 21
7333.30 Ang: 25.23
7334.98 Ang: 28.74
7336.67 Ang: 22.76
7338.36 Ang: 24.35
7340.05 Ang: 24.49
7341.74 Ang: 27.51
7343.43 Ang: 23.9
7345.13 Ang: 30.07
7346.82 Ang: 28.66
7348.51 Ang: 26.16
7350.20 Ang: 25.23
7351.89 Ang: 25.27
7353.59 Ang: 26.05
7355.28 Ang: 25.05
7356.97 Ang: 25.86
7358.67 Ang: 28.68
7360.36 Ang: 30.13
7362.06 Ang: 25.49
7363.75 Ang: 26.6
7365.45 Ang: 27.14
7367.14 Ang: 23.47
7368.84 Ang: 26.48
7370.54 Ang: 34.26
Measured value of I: 23.9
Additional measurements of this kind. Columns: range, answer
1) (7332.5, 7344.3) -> 22.76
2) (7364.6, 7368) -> 23.47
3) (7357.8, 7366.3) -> 25.49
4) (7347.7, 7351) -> 25.23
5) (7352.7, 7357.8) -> 25.05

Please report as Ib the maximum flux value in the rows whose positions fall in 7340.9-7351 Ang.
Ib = 30.07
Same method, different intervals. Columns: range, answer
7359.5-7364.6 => 30.13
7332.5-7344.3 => 28.74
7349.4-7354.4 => 26.05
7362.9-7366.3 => 27.14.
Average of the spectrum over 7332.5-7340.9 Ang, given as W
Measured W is 25.1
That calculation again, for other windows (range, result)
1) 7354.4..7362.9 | 27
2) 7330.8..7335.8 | 25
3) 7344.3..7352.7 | 27.1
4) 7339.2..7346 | 26.5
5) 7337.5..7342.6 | 25.4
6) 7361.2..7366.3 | 26.4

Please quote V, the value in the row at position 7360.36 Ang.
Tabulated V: 30.13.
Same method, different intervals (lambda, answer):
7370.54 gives 34.26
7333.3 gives 25.23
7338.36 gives 24.35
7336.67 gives 22.76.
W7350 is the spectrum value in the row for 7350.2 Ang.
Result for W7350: 25.23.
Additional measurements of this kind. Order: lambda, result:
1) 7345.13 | 30.07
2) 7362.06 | 25.49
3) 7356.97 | 25.86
